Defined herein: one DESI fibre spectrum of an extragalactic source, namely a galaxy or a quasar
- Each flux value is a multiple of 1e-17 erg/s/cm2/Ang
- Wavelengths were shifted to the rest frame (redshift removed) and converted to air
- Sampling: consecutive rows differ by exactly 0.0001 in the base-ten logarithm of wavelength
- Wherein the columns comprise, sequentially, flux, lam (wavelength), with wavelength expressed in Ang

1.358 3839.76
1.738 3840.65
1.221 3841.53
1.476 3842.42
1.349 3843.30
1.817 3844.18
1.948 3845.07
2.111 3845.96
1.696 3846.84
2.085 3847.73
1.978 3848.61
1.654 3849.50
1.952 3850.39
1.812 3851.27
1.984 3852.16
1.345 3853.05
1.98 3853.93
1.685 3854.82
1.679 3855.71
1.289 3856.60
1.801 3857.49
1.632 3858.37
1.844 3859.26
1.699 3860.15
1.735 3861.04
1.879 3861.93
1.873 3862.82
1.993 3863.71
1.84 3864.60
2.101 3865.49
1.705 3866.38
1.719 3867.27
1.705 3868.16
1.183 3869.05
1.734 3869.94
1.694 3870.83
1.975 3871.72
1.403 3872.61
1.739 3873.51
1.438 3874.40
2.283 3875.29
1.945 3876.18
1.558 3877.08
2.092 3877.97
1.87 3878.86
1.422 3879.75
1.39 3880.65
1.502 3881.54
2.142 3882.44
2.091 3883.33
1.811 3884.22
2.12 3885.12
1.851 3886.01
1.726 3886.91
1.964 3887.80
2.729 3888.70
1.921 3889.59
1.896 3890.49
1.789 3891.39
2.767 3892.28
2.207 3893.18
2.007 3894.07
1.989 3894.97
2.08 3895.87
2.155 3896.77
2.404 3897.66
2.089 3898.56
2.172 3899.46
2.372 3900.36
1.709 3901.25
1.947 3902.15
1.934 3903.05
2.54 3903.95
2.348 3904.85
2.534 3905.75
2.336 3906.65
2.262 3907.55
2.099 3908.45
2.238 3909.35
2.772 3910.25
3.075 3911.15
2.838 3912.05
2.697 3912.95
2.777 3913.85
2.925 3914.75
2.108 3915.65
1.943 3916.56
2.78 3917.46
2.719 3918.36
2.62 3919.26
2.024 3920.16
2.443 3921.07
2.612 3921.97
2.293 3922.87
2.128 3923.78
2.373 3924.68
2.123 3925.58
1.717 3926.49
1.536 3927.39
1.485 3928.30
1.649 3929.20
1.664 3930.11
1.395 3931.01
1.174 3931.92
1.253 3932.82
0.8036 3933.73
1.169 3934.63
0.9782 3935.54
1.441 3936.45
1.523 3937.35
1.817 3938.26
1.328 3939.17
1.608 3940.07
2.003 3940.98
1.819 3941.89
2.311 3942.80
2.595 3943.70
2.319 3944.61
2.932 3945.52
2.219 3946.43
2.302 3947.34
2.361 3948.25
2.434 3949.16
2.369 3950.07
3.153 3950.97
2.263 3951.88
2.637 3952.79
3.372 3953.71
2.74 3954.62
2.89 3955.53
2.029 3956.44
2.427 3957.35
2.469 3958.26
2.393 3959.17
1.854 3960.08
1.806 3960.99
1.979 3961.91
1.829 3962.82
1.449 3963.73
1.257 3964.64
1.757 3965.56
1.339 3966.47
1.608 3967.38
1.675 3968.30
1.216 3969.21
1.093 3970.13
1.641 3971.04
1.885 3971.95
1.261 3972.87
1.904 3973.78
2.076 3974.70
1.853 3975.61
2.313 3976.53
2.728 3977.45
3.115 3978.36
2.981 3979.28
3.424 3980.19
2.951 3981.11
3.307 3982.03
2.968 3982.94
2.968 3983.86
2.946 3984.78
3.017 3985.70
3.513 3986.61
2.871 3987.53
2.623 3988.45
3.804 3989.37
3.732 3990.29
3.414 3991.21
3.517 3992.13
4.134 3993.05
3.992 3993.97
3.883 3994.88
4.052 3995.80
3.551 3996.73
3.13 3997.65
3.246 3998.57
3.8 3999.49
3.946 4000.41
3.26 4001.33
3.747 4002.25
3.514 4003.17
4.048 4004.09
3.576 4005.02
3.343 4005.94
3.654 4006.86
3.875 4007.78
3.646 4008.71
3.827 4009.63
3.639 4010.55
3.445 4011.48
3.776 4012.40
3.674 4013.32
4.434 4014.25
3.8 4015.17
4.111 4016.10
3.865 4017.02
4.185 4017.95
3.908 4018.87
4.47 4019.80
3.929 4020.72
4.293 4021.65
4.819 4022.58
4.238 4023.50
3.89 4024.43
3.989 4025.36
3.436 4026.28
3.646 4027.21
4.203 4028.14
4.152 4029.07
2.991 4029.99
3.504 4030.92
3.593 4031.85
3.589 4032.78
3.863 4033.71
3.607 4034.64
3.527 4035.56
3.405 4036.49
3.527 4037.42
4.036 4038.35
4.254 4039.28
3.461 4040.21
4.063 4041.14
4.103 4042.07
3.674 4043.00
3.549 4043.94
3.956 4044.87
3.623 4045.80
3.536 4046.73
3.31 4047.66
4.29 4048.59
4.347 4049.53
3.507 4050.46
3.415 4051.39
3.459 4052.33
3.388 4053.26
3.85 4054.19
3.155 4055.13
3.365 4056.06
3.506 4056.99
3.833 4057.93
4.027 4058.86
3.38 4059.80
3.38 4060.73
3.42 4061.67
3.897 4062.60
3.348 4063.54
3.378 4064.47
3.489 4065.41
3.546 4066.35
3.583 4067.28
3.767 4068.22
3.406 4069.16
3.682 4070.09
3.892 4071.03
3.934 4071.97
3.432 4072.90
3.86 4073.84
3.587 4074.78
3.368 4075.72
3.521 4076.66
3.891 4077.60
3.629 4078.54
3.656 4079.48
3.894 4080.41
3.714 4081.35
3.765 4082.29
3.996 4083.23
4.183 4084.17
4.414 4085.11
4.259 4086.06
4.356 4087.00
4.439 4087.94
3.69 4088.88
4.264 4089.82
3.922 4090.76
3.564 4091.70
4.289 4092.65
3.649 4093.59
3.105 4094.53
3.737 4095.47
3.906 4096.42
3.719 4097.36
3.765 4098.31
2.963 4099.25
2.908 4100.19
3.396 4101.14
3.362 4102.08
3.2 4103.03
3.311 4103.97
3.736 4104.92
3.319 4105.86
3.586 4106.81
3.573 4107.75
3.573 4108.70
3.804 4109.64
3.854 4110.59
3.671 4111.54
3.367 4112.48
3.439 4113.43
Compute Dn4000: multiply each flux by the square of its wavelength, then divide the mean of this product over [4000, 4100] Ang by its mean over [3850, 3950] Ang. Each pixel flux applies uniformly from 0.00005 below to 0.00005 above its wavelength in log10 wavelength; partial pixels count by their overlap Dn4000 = 2.04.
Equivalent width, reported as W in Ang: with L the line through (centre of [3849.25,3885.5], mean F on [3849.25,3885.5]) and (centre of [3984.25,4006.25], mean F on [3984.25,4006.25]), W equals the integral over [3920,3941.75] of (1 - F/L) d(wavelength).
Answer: 7.76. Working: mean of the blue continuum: 1.76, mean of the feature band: 1.69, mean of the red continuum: 3.53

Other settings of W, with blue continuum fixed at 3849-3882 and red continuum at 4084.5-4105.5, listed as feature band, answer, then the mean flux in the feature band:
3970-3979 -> 2.2 Ang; 2.04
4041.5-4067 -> -1.9 Ang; 3.62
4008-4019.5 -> -3.2 Ang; 3.87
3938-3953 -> 1.0 Ang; 2.26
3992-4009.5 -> -4.7 Ang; 3.69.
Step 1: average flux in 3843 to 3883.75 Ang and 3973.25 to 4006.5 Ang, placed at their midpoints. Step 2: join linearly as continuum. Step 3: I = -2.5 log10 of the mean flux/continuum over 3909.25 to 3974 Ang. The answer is 0.280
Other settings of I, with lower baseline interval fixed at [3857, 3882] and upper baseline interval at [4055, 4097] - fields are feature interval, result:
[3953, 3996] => 0.09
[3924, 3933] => 0.36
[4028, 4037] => -0.10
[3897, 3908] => -0.08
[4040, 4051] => -0.10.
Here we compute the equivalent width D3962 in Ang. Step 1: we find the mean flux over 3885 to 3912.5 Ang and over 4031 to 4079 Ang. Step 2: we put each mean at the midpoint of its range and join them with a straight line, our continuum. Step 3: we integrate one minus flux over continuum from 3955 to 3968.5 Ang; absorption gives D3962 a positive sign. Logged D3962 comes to 4.2 Ang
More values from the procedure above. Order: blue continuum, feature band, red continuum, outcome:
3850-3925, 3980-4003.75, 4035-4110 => -3.73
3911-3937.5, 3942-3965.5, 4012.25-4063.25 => 1.26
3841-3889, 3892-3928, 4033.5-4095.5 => -1.55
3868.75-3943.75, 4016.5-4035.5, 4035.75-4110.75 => -4.14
